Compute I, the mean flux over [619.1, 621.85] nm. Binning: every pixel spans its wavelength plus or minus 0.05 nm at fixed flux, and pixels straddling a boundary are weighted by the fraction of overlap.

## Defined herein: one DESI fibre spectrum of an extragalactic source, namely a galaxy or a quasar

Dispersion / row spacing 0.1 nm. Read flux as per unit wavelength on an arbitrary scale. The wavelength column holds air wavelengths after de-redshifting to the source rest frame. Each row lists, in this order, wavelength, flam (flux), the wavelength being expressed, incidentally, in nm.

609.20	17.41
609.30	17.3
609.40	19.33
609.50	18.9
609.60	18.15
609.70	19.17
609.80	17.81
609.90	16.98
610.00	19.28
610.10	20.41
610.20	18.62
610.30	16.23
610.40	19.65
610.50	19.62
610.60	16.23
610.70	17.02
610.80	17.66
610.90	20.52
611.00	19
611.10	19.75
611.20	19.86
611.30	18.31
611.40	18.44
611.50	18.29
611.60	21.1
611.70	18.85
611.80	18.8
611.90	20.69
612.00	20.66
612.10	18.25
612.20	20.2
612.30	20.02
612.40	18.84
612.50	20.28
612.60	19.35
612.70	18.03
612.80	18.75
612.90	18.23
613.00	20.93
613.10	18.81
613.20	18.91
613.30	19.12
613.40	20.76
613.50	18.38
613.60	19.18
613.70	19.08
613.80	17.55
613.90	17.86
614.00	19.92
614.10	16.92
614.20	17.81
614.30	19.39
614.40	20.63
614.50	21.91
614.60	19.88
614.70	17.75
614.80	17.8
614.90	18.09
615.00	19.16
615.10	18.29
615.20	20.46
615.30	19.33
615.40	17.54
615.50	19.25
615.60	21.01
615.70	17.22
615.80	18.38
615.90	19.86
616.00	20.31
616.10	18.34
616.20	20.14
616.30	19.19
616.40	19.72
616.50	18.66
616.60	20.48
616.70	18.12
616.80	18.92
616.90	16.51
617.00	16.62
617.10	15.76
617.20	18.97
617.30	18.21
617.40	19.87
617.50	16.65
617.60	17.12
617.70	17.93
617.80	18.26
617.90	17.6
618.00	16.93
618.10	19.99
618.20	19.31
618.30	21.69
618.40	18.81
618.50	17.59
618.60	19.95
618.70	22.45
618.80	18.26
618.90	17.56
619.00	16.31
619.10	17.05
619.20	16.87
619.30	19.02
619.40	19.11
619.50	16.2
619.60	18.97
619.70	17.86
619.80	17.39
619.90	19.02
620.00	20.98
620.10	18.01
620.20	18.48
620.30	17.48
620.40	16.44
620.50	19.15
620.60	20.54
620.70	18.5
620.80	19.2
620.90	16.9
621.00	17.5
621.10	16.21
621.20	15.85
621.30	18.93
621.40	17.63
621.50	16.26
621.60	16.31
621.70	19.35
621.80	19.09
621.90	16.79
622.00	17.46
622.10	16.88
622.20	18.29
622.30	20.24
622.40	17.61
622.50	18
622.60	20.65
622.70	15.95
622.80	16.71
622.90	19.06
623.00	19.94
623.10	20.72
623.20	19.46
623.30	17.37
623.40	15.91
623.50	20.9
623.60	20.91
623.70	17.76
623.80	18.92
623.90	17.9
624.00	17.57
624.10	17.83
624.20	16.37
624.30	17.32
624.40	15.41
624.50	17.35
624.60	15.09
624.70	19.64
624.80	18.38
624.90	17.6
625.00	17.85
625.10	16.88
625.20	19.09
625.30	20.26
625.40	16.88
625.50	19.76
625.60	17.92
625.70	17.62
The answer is 18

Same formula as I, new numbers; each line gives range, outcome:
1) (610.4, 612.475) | 19.1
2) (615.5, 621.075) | 18.5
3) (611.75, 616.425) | 19.2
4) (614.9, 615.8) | 18.9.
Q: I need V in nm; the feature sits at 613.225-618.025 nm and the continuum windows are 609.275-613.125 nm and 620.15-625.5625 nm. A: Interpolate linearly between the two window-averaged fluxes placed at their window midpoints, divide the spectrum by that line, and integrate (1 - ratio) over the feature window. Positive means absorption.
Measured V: -0.02 nm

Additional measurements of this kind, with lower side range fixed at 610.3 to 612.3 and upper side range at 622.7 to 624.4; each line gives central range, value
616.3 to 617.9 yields 0.046 nm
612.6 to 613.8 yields -0.008 nm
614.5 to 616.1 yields -0.020 nm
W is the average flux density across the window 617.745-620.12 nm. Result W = 18.6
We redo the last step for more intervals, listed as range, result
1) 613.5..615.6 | 18.9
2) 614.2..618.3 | 18.8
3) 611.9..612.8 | 19.5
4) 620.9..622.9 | 17.7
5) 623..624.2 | 18.6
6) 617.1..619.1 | 18.5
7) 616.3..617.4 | 18.3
